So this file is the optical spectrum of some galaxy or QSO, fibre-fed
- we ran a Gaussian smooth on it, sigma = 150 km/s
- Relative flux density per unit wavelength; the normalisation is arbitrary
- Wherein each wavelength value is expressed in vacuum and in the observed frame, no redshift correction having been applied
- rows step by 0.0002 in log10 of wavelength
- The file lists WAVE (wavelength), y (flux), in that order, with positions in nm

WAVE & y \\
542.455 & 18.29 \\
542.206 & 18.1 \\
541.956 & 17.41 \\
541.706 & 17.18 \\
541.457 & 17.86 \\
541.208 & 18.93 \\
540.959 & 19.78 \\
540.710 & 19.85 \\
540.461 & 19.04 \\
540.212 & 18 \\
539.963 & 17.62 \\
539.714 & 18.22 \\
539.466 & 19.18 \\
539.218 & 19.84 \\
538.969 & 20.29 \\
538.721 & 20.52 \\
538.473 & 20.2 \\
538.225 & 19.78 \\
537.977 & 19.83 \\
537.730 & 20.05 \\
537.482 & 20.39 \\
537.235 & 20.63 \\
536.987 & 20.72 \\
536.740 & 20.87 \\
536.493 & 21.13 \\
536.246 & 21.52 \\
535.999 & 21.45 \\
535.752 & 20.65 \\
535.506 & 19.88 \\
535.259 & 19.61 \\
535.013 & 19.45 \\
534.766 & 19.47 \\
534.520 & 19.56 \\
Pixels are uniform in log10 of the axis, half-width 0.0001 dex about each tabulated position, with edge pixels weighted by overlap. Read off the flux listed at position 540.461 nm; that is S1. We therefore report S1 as 19.04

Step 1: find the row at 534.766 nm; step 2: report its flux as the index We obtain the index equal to 19.47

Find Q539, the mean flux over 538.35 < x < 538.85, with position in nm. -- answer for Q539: 20.4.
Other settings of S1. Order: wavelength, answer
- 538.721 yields 20.52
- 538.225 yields 19.78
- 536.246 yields 21.52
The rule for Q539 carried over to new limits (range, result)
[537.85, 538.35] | 19.8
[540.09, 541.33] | 19.1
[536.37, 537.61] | 20.7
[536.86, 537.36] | 20.7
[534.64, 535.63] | 19.6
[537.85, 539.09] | 20.1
